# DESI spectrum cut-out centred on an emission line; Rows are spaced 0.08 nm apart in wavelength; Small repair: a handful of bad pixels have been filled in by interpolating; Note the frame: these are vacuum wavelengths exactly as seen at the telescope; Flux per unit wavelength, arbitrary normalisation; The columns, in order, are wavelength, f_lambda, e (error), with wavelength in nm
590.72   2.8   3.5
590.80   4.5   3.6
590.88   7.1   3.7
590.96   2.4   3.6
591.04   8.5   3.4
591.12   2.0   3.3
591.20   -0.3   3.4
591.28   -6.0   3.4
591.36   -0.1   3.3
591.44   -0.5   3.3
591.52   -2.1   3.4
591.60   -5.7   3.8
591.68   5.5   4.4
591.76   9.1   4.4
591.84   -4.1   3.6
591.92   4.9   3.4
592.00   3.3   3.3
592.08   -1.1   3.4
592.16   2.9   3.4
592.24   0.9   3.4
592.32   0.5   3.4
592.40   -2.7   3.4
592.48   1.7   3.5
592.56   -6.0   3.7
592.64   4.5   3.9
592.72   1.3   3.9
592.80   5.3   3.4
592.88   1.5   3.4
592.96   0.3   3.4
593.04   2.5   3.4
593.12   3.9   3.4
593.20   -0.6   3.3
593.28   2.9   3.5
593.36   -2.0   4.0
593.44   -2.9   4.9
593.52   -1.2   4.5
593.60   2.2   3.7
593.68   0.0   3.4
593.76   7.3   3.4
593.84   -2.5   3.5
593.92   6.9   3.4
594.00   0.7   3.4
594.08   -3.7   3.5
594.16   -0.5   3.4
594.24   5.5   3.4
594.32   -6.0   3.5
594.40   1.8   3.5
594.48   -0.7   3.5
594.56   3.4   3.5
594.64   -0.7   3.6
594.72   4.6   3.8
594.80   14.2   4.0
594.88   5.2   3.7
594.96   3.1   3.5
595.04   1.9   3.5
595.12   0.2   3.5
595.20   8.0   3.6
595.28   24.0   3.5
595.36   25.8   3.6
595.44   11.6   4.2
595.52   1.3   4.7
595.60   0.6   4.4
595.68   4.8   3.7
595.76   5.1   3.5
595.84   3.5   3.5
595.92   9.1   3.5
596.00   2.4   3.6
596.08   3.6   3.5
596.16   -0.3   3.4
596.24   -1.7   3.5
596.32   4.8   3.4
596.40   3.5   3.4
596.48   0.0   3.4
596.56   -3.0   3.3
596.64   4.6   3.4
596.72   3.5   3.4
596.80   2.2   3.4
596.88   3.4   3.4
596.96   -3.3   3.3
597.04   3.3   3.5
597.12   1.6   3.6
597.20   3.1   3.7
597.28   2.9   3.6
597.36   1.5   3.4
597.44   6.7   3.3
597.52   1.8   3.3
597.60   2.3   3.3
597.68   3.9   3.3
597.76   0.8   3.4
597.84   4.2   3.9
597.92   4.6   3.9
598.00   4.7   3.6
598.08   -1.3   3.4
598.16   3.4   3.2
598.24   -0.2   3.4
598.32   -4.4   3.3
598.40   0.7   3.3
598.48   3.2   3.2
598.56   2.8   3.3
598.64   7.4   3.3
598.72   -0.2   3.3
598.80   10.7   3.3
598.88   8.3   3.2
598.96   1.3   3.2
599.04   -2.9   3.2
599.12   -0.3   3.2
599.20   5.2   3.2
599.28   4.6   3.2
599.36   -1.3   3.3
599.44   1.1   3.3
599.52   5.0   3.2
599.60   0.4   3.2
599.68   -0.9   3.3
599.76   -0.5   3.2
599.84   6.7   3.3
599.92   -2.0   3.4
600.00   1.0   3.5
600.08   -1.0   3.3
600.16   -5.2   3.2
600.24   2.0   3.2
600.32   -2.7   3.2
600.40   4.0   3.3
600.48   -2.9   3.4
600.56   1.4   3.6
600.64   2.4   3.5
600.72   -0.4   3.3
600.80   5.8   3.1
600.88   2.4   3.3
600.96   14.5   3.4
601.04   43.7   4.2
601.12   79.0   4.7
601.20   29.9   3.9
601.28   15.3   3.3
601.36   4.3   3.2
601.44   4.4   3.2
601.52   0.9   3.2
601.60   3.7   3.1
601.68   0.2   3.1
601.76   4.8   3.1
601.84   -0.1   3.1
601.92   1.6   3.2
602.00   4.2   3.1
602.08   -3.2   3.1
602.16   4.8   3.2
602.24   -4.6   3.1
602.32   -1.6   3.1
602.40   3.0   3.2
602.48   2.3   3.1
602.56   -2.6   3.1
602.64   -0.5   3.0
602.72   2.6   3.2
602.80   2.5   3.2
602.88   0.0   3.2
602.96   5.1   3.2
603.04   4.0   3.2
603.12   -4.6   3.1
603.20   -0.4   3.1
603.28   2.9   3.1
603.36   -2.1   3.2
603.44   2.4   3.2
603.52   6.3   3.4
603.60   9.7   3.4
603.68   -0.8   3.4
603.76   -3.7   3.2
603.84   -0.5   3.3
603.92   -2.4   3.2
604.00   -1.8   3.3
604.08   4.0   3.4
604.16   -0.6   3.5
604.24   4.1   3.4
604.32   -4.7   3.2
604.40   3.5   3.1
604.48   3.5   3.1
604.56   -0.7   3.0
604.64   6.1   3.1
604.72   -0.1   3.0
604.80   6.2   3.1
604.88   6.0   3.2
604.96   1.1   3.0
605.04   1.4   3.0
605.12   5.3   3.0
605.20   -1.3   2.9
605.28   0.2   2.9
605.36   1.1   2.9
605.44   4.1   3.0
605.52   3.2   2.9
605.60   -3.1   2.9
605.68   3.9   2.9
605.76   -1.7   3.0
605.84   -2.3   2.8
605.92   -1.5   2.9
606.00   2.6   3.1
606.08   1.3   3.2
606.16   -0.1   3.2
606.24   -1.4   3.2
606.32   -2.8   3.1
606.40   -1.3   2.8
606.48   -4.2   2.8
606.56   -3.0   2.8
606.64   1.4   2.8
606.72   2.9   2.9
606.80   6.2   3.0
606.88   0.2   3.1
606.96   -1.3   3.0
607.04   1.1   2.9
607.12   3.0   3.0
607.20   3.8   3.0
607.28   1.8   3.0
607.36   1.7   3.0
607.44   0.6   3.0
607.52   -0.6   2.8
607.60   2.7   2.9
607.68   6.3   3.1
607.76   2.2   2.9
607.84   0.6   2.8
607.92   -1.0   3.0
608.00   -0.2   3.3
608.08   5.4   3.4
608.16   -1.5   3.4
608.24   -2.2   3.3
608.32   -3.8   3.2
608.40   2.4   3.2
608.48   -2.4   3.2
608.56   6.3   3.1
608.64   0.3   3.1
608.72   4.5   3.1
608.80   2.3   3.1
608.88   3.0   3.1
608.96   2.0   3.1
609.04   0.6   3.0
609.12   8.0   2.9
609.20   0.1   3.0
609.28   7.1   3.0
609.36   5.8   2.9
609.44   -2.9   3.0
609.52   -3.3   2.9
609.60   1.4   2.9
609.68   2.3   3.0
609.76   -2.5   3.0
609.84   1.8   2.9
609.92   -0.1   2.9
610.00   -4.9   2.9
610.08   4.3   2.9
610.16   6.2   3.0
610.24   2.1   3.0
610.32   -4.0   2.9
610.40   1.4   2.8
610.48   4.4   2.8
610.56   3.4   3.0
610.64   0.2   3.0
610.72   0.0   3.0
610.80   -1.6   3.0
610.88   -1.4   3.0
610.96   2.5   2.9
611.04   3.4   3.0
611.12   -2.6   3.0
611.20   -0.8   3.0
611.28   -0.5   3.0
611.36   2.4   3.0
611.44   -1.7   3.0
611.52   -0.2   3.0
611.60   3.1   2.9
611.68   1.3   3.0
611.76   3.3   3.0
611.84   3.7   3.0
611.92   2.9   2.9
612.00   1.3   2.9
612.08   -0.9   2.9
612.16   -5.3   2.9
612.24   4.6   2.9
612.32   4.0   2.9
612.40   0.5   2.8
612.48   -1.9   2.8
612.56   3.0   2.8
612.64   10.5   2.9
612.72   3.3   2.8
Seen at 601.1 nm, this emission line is [O III] 5007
